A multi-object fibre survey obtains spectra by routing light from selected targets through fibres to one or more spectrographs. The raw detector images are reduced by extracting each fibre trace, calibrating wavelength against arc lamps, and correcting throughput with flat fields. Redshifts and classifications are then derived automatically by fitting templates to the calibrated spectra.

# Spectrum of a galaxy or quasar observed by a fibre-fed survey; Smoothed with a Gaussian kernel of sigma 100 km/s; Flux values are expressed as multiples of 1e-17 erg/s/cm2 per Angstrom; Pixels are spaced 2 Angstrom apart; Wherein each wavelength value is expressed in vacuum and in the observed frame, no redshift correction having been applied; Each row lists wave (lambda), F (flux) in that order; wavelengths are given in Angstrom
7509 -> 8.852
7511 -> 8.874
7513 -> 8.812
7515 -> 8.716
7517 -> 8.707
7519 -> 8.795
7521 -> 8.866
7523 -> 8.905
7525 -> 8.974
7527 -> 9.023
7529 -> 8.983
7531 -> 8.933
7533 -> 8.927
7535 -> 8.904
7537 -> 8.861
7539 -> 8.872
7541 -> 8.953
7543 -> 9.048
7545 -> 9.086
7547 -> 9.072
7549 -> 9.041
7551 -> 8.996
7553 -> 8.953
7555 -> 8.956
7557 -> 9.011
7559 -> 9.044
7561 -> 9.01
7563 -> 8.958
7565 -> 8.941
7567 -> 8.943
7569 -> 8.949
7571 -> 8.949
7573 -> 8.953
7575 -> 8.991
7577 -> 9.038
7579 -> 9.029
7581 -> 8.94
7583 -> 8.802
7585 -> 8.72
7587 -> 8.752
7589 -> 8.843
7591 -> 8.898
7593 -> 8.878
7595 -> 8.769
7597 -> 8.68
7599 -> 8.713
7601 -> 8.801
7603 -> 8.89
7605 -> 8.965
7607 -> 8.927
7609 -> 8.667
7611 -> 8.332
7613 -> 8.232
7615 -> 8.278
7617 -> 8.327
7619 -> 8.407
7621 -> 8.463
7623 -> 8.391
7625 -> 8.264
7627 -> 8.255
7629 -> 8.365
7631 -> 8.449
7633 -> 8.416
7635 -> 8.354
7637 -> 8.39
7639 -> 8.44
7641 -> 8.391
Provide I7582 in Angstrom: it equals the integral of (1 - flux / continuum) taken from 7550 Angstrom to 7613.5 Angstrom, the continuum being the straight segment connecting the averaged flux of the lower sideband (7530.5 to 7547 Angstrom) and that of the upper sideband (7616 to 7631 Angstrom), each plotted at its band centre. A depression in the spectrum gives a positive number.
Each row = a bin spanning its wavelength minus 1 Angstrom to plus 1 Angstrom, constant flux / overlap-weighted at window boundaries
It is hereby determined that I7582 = -1.6 Angstrom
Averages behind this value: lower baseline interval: 8.96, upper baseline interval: 8.36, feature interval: 8.87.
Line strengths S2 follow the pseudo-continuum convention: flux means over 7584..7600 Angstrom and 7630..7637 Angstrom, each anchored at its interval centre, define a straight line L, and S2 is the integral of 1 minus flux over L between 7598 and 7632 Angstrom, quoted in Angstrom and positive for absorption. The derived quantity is 0.2 Angstrom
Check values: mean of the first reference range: 8.78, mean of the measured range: 8.51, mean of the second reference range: 8.4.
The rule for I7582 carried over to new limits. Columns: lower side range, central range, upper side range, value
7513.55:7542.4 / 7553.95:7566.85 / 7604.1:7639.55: -0.4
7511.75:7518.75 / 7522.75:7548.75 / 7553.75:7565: -0.3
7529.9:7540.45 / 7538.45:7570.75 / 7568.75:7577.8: -0.2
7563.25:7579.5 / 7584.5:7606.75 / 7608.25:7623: -0.4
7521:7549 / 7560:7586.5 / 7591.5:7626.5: -0.5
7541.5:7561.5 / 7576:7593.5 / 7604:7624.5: -0.3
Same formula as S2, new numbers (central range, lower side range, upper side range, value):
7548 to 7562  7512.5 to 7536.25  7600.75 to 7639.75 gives -0.4 Angstrom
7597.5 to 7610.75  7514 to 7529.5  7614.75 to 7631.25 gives -0.5 Angstrom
